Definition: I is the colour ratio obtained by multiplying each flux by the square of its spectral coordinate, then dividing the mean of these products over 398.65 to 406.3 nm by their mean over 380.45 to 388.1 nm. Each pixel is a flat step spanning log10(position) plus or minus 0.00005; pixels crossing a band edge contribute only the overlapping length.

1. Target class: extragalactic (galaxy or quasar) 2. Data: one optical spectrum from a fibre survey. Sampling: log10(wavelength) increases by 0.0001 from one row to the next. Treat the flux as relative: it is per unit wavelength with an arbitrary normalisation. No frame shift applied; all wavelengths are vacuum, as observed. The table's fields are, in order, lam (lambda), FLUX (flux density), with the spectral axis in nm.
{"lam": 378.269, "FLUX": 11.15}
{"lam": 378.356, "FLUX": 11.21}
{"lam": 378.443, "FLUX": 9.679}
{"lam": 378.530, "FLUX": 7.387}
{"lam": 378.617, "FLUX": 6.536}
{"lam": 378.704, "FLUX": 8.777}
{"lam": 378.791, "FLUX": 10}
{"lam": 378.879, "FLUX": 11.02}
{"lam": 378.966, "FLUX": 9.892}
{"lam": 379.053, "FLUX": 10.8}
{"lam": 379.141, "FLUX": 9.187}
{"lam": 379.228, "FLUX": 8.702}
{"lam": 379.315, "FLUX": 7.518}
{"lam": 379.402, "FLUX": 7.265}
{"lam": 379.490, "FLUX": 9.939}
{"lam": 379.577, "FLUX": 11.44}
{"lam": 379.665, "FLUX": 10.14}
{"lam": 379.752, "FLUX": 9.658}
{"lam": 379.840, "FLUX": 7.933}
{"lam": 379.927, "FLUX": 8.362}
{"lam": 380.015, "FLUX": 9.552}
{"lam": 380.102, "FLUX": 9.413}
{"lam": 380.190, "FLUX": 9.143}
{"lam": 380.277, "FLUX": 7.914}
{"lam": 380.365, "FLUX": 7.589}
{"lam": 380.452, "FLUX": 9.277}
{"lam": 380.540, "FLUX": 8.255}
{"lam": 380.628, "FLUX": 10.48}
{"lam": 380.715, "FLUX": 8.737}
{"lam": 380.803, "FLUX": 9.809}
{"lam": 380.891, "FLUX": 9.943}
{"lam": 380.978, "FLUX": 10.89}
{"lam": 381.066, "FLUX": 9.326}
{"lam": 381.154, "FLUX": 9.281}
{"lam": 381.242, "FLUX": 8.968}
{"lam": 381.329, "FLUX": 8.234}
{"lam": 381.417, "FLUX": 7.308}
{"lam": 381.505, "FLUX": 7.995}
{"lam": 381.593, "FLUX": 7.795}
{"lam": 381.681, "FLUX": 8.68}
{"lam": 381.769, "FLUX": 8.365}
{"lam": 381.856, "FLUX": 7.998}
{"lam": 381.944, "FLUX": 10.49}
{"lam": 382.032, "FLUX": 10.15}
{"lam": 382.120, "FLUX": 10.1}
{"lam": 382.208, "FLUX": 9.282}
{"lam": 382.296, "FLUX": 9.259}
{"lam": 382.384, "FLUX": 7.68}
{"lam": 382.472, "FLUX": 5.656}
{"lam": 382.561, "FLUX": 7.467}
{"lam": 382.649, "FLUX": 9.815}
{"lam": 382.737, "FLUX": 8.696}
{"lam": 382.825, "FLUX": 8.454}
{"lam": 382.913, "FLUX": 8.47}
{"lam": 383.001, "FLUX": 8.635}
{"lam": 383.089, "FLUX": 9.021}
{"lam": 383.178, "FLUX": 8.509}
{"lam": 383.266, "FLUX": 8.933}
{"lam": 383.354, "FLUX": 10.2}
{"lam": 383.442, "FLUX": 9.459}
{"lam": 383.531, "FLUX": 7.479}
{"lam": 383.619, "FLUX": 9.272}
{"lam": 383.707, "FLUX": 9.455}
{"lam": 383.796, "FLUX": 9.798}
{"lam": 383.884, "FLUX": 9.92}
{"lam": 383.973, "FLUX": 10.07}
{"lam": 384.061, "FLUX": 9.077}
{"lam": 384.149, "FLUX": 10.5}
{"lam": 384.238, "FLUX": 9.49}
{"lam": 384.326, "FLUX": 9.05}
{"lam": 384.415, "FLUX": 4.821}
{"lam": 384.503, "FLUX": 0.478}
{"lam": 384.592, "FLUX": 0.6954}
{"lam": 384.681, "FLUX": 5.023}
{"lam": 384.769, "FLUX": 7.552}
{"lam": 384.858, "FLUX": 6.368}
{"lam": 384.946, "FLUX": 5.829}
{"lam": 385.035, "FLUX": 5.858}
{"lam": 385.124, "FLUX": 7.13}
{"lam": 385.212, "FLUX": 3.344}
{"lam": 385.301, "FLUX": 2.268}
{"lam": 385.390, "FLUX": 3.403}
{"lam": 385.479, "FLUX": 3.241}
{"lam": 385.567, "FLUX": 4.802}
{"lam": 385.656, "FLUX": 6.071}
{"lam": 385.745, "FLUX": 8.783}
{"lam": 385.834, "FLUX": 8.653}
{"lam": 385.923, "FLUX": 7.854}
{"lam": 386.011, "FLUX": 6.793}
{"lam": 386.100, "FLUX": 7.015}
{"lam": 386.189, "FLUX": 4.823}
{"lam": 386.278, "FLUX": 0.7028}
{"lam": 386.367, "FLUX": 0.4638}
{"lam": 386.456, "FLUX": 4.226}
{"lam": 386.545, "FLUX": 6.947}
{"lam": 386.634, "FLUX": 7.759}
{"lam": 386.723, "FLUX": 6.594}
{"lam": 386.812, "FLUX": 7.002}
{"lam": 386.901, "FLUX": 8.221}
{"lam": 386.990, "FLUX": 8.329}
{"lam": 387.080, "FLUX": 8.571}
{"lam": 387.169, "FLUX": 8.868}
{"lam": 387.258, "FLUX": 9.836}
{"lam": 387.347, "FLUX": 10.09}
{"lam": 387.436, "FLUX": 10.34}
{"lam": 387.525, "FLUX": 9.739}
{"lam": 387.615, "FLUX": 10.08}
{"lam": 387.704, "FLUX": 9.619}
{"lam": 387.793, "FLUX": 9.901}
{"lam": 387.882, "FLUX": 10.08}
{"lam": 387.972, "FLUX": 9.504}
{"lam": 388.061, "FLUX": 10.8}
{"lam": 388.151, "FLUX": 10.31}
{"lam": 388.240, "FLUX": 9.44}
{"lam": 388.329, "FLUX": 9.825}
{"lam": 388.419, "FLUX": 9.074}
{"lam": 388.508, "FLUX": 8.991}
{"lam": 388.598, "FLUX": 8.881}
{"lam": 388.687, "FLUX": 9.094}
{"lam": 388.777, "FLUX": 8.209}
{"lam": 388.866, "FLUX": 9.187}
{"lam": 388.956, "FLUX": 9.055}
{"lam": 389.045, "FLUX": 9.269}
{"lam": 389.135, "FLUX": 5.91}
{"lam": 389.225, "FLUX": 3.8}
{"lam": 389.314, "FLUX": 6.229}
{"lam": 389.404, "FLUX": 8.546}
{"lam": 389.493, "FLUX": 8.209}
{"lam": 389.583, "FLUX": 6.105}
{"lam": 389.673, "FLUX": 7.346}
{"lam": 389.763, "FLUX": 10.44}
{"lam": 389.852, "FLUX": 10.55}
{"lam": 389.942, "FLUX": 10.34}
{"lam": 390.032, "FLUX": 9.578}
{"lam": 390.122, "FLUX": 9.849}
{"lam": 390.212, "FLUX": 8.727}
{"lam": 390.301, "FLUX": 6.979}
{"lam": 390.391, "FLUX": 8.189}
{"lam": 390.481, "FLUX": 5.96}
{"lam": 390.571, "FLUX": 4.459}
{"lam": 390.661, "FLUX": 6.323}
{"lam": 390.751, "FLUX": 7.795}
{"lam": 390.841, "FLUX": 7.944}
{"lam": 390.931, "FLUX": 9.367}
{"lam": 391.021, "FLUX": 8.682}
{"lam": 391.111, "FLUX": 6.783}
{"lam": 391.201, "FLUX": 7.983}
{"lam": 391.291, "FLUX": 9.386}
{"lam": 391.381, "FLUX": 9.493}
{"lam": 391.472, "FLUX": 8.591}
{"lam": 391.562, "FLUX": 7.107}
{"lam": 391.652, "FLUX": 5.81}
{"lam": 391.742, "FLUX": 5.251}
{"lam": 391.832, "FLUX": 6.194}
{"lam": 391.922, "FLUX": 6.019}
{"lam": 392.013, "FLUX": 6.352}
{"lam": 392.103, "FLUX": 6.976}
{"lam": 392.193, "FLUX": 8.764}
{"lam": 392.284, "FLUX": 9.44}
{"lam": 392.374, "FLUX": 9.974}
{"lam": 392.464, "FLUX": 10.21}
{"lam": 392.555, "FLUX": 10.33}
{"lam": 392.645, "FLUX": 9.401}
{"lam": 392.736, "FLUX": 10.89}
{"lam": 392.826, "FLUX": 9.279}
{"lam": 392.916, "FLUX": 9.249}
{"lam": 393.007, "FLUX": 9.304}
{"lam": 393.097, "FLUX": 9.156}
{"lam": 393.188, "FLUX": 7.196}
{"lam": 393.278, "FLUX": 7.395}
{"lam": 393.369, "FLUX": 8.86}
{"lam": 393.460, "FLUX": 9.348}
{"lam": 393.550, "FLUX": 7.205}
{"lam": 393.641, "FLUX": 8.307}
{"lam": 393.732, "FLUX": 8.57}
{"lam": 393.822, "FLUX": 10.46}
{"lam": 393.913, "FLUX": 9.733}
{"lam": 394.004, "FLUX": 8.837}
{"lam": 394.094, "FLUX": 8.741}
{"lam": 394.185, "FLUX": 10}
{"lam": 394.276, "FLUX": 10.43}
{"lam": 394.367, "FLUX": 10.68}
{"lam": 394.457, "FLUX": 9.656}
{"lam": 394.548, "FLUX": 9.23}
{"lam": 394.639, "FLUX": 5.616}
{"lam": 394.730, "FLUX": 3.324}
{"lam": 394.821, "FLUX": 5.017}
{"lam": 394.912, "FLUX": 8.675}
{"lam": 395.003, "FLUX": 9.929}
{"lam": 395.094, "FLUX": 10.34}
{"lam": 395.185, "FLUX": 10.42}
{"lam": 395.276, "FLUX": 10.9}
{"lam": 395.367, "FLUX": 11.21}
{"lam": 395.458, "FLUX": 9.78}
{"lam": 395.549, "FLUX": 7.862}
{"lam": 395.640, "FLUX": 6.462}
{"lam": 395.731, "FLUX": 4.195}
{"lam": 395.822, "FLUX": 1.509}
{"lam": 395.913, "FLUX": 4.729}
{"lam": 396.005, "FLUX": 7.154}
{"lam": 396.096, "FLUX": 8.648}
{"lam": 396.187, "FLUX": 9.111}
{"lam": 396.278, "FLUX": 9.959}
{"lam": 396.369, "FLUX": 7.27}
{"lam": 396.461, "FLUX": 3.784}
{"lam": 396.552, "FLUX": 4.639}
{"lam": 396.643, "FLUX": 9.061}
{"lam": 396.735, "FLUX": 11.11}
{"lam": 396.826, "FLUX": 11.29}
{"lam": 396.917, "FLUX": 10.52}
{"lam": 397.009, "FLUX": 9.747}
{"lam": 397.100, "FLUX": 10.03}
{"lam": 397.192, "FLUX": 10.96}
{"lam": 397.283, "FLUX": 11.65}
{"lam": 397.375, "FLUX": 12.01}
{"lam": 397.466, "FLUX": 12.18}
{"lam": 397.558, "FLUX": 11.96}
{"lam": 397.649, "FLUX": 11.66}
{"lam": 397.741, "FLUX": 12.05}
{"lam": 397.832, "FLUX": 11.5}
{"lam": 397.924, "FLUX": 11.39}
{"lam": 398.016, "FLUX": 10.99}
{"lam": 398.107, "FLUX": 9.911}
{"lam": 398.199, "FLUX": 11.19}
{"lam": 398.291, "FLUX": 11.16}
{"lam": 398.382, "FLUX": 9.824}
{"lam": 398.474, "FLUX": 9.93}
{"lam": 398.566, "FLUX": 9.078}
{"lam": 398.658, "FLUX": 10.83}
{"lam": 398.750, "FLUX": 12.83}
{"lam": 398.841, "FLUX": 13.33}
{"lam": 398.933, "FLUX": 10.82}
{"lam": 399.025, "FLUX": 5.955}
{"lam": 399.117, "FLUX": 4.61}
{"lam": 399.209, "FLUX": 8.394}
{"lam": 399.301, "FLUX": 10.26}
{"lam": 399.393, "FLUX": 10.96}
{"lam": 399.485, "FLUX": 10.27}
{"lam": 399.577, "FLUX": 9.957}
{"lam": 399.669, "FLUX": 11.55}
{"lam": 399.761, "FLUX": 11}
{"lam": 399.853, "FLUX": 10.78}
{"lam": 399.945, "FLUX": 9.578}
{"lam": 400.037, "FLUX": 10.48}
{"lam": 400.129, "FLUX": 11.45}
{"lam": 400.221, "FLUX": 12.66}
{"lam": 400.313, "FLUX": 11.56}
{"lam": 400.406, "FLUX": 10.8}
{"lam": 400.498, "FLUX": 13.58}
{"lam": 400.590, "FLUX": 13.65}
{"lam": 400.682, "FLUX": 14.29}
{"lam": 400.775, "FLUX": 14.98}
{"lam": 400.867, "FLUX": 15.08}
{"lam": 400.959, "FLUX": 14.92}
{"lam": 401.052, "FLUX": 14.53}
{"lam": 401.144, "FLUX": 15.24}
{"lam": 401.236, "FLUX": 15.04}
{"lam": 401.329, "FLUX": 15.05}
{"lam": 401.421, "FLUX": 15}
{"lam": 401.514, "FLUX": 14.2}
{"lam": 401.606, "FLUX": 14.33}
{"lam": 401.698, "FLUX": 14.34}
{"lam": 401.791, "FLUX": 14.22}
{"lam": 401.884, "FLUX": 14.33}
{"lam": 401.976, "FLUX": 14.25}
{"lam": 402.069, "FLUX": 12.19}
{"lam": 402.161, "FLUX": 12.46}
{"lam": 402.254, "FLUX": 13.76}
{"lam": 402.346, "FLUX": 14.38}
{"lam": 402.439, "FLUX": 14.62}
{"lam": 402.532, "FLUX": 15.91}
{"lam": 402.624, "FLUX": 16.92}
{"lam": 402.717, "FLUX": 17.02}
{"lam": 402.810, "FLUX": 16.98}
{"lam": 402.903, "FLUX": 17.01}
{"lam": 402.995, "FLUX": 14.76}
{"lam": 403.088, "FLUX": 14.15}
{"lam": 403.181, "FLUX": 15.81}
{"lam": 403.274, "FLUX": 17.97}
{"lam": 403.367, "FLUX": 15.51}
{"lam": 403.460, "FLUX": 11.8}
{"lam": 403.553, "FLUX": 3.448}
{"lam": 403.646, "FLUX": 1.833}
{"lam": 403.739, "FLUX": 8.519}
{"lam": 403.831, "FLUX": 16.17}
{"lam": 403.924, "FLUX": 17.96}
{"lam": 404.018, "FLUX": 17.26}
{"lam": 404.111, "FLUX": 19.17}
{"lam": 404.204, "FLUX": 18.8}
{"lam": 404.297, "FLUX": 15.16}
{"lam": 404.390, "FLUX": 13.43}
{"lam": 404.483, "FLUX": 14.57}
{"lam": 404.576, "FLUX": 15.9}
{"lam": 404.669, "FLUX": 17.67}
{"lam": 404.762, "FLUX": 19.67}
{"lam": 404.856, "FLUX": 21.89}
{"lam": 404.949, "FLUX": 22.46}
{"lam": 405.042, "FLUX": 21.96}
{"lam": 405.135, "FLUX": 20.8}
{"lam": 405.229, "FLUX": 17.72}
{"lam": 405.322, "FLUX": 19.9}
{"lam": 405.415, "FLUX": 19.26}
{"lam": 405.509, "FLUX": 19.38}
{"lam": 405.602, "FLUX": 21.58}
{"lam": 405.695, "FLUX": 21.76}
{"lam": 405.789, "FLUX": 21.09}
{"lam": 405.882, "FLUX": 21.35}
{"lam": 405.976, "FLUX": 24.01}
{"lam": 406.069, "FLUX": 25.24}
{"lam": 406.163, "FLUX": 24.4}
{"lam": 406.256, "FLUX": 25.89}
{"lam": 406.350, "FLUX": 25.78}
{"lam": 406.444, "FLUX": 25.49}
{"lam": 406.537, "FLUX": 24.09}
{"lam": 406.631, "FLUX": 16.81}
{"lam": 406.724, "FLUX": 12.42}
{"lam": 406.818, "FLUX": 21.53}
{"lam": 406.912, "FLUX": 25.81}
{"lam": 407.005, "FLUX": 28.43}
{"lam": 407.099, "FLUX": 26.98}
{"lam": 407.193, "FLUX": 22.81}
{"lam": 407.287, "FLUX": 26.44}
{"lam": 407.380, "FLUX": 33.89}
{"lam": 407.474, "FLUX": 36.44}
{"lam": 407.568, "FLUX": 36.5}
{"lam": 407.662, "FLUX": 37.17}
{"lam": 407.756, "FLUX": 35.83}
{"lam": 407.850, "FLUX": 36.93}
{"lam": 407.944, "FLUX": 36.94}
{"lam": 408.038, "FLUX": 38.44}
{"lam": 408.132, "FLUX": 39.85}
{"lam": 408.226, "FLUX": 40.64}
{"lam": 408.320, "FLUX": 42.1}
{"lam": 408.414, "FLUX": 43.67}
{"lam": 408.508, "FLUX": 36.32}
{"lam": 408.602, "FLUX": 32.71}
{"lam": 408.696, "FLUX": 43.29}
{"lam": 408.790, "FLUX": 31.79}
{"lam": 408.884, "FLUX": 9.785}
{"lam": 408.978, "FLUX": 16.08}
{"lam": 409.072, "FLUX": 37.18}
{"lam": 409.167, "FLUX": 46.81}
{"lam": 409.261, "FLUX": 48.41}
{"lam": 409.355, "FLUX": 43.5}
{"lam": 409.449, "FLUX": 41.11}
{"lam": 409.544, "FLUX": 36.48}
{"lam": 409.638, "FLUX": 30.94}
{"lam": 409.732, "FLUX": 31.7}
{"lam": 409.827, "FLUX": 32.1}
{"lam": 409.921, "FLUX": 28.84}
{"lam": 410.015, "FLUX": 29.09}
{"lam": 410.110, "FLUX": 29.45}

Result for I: 2.11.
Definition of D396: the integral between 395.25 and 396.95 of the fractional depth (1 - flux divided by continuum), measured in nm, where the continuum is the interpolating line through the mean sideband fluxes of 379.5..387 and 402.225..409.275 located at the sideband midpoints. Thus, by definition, 0.91 nm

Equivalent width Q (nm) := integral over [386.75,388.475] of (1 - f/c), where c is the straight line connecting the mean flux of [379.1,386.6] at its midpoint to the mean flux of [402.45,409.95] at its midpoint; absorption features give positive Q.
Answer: 0.282 nm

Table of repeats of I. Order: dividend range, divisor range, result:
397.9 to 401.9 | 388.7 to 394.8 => 1.51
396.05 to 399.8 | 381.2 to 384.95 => 1.33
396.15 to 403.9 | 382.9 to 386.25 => 1.85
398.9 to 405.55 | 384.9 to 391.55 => 1.99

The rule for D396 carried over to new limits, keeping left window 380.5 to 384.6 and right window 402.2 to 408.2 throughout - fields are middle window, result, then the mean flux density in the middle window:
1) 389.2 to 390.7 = 0.58 nm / 7.8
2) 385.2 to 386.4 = 0.63 nm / 4.96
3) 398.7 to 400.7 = 0.81 nm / 10.8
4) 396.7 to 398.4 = 0.59 nm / 11.1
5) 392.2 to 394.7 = 0.95 nm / 9.12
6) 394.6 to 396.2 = 0.84 nm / 7.47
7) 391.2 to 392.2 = 0.47 nm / 7.24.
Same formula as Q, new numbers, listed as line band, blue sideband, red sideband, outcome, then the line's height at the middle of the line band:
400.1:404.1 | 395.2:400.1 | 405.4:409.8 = 0.991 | 18.9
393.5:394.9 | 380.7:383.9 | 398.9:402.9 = 0.373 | 11.5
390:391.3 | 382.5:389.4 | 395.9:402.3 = 0.165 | 8.94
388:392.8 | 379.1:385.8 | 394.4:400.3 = 0.293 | 8.82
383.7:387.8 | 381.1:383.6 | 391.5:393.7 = 0.794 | 8.53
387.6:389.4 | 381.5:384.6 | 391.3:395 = -0.086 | 8.43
